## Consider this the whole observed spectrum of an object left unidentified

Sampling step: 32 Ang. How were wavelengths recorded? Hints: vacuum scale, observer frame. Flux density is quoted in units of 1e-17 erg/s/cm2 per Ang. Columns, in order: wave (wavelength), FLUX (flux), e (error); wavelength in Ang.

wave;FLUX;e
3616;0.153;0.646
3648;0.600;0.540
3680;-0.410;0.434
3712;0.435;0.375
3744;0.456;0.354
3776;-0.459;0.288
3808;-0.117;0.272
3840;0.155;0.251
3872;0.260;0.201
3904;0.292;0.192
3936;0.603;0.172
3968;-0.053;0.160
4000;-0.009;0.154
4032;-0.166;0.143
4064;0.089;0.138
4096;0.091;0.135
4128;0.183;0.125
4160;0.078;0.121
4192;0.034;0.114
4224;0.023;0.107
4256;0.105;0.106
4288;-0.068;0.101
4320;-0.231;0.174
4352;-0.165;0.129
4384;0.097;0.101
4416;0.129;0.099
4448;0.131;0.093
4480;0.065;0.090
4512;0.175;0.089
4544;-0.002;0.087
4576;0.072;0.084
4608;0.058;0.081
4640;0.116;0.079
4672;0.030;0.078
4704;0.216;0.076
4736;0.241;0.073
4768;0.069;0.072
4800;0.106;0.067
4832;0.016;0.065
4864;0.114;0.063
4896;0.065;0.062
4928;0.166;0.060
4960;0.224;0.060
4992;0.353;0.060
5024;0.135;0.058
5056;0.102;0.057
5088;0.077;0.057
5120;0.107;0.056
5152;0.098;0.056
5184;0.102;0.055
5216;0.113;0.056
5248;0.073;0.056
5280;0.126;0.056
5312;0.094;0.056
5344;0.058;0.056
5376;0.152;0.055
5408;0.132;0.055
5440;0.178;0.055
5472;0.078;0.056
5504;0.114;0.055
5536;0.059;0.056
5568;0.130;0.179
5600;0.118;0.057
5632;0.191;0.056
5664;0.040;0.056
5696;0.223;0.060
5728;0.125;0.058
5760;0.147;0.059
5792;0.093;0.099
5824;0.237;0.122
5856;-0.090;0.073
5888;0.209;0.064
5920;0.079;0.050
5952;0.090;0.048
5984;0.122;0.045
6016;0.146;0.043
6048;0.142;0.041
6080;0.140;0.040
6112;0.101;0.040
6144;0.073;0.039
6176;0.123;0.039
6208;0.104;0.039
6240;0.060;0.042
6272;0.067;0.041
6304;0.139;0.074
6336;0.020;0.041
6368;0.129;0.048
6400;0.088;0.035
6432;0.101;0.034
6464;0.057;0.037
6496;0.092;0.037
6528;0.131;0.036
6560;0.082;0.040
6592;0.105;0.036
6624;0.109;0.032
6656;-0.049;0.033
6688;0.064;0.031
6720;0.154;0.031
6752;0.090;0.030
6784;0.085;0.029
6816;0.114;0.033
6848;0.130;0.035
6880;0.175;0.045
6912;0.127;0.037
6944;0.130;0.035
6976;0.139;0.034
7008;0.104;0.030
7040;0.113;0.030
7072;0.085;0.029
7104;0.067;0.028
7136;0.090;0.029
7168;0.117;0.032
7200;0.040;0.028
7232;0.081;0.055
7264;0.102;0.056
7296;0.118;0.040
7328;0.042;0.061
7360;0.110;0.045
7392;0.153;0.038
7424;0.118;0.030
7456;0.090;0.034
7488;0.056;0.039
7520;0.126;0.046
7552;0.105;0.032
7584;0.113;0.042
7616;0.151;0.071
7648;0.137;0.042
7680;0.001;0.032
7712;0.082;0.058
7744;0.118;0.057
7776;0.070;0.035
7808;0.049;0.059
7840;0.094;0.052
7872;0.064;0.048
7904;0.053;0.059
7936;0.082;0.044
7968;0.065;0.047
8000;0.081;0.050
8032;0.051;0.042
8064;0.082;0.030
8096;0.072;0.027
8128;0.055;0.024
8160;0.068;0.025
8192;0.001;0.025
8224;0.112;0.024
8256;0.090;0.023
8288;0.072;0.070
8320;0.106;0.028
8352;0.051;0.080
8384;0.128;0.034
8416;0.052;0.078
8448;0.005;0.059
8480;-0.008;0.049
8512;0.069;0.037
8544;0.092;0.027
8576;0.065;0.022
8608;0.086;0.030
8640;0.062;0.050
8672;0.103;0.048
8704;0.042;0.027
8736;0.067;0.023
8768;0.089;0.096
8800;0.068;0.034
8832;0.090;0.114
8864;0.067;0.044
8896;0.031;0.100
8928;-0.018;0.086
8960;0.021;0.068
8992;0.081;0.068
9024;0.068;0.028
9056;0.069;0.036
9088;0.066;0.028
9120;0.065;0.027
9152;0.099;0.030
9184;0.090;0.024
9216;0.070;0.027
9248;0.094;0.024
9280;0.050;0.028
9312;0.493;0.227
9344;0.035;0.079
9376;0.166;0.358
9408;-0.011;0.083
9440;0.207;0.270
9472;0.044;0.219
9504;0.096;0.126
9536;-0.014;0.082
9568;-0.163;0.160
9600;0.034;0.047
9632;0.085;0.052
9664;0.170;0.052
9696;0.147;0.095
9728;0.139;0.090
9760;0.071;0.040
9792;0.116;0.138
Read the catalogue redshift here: 0.16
